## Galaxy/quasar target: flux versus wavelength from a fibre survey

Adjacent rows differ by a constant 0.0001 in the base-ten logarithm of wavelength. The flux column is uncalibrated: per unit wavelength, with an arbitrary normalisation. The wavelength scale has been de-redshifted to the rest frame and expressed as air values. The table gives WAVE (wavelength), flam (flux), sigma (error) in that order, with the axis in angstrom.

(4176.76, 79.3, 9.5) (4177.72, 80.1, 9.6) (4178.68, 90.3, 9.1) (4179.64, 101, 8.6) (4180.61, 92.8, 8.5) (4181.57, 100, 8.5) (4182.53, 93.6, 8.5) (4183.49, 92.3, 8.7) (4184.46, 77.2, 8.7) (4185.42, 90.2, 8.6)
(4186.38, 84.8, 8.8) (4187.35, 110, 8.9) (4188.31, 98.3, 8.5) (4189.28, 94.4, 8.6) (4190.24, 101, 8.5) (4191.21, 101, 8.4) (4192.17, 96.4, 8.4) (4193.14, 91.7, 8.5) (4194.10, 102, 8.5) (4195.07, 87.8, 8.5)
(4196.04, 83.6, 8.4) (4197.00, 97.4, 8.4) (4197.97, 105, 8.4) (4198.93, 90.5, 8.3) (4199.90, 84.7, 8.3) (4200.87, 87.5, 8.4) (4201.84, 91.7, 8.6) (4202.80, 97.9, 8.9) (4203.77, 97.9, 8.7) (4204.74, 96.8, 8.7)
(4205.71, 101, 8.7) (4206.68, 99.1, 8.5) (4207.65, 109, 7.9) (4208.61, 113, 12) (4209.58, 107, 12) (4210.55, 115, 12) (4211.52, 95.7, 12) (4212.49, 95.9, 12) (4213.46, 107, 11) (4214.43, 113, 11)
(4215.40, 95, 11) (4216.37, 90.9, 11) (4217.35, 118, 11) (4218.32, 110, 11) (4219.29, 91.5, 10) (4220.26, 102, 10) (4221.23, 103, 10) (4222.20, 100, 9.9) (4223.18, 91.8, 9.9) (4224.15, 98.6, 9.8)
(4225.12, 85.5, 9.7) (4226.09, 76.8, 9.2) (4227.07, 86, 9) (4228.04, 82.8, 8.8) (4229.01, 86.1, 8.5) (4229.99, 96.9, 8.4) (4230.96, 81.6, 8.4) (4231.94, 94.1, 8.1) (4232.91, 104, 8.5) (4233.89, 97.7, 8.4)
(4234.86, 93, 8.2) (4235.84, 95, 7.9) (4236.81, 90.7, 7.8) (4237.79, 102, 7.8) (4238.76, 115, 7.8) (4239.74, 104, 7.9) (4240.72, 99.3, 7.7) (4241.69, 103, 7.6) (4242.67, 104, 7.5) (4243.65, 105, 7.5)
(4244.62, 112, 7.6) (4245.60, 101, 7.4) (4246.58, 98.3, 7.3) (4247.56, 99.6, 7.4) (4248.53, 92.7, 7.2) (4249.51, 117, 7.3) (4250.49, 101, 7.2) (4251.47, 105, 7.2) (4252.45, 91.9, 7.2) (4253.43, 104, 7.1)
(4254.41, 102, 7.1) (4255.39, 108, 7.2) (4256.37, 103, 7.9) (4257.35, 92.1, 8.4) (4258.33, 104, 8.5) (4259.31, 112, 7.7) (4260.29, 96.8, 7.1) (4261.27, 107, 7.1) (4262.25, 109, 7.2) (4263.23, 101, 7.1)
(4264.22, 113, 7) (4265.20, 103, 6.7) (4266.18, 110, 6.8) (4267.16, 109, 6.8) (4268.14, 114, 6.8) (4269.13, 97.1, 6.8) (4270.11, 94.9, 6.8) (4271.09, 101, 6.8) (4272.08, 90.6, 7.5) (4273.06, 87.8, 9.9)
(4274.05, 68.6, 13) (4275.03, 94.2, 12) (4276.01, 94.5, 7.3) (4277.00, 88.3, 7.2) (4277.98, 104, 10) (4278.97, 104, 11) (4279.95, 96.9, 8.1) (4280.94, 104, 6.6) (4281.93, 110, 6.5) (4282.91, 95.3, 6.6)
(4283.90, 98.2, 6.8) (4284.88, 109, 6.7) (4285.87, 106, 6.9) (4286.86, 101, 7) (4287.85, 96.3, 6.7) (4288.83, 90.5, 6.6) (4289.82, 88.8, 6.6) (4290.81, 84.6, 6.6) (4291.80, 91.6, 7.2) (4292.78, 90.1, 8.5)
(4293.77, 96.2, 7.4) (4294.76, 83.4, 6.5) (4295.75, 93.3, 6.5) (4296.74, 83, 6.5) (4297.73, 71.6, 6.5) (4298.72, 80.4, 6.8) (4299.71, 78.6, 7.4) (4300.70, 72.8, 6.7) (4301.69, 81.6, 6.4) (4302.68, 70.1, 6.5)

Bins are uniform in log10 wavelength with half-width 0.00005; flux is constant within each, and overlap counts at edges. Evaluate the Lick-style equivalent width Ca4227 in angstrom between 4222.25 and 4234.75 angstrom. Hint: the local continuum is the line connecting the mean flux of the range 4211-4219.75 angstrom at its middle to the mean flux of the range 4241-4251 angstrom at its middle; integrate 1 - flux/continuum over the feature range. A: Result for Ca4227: 1.5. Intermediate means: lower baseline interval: 102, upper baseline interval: 103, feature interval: 90.6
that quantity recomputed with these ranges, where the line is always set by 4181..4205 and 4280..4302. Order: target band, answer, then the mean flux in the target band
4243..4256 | -1.5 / 103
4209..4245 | -2.1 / 98.6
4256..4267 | -1.5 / 105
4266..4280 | -0.7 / 96.7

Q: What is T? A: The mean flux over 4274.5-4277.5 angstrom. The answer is 92.3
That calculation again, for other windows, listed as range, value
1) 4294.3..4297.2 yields 86.6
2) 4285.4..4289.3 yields 98.5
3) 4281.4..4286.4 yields 104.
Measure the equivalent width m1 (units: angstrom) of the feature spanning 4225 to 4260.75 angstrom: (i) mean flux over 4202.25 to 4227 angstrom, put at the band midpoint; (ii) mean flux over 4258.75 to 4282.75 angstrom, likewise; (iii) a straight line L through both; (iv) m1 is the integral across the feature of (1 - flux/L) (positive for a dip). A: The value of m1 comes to 0.60 angstrom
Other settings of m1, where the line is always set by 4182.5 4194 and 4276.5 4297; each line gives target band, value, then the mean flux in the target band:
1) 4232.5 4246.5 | -0.94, 102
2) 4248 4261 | -0.92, 102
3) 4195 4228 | -0.98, 97.7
